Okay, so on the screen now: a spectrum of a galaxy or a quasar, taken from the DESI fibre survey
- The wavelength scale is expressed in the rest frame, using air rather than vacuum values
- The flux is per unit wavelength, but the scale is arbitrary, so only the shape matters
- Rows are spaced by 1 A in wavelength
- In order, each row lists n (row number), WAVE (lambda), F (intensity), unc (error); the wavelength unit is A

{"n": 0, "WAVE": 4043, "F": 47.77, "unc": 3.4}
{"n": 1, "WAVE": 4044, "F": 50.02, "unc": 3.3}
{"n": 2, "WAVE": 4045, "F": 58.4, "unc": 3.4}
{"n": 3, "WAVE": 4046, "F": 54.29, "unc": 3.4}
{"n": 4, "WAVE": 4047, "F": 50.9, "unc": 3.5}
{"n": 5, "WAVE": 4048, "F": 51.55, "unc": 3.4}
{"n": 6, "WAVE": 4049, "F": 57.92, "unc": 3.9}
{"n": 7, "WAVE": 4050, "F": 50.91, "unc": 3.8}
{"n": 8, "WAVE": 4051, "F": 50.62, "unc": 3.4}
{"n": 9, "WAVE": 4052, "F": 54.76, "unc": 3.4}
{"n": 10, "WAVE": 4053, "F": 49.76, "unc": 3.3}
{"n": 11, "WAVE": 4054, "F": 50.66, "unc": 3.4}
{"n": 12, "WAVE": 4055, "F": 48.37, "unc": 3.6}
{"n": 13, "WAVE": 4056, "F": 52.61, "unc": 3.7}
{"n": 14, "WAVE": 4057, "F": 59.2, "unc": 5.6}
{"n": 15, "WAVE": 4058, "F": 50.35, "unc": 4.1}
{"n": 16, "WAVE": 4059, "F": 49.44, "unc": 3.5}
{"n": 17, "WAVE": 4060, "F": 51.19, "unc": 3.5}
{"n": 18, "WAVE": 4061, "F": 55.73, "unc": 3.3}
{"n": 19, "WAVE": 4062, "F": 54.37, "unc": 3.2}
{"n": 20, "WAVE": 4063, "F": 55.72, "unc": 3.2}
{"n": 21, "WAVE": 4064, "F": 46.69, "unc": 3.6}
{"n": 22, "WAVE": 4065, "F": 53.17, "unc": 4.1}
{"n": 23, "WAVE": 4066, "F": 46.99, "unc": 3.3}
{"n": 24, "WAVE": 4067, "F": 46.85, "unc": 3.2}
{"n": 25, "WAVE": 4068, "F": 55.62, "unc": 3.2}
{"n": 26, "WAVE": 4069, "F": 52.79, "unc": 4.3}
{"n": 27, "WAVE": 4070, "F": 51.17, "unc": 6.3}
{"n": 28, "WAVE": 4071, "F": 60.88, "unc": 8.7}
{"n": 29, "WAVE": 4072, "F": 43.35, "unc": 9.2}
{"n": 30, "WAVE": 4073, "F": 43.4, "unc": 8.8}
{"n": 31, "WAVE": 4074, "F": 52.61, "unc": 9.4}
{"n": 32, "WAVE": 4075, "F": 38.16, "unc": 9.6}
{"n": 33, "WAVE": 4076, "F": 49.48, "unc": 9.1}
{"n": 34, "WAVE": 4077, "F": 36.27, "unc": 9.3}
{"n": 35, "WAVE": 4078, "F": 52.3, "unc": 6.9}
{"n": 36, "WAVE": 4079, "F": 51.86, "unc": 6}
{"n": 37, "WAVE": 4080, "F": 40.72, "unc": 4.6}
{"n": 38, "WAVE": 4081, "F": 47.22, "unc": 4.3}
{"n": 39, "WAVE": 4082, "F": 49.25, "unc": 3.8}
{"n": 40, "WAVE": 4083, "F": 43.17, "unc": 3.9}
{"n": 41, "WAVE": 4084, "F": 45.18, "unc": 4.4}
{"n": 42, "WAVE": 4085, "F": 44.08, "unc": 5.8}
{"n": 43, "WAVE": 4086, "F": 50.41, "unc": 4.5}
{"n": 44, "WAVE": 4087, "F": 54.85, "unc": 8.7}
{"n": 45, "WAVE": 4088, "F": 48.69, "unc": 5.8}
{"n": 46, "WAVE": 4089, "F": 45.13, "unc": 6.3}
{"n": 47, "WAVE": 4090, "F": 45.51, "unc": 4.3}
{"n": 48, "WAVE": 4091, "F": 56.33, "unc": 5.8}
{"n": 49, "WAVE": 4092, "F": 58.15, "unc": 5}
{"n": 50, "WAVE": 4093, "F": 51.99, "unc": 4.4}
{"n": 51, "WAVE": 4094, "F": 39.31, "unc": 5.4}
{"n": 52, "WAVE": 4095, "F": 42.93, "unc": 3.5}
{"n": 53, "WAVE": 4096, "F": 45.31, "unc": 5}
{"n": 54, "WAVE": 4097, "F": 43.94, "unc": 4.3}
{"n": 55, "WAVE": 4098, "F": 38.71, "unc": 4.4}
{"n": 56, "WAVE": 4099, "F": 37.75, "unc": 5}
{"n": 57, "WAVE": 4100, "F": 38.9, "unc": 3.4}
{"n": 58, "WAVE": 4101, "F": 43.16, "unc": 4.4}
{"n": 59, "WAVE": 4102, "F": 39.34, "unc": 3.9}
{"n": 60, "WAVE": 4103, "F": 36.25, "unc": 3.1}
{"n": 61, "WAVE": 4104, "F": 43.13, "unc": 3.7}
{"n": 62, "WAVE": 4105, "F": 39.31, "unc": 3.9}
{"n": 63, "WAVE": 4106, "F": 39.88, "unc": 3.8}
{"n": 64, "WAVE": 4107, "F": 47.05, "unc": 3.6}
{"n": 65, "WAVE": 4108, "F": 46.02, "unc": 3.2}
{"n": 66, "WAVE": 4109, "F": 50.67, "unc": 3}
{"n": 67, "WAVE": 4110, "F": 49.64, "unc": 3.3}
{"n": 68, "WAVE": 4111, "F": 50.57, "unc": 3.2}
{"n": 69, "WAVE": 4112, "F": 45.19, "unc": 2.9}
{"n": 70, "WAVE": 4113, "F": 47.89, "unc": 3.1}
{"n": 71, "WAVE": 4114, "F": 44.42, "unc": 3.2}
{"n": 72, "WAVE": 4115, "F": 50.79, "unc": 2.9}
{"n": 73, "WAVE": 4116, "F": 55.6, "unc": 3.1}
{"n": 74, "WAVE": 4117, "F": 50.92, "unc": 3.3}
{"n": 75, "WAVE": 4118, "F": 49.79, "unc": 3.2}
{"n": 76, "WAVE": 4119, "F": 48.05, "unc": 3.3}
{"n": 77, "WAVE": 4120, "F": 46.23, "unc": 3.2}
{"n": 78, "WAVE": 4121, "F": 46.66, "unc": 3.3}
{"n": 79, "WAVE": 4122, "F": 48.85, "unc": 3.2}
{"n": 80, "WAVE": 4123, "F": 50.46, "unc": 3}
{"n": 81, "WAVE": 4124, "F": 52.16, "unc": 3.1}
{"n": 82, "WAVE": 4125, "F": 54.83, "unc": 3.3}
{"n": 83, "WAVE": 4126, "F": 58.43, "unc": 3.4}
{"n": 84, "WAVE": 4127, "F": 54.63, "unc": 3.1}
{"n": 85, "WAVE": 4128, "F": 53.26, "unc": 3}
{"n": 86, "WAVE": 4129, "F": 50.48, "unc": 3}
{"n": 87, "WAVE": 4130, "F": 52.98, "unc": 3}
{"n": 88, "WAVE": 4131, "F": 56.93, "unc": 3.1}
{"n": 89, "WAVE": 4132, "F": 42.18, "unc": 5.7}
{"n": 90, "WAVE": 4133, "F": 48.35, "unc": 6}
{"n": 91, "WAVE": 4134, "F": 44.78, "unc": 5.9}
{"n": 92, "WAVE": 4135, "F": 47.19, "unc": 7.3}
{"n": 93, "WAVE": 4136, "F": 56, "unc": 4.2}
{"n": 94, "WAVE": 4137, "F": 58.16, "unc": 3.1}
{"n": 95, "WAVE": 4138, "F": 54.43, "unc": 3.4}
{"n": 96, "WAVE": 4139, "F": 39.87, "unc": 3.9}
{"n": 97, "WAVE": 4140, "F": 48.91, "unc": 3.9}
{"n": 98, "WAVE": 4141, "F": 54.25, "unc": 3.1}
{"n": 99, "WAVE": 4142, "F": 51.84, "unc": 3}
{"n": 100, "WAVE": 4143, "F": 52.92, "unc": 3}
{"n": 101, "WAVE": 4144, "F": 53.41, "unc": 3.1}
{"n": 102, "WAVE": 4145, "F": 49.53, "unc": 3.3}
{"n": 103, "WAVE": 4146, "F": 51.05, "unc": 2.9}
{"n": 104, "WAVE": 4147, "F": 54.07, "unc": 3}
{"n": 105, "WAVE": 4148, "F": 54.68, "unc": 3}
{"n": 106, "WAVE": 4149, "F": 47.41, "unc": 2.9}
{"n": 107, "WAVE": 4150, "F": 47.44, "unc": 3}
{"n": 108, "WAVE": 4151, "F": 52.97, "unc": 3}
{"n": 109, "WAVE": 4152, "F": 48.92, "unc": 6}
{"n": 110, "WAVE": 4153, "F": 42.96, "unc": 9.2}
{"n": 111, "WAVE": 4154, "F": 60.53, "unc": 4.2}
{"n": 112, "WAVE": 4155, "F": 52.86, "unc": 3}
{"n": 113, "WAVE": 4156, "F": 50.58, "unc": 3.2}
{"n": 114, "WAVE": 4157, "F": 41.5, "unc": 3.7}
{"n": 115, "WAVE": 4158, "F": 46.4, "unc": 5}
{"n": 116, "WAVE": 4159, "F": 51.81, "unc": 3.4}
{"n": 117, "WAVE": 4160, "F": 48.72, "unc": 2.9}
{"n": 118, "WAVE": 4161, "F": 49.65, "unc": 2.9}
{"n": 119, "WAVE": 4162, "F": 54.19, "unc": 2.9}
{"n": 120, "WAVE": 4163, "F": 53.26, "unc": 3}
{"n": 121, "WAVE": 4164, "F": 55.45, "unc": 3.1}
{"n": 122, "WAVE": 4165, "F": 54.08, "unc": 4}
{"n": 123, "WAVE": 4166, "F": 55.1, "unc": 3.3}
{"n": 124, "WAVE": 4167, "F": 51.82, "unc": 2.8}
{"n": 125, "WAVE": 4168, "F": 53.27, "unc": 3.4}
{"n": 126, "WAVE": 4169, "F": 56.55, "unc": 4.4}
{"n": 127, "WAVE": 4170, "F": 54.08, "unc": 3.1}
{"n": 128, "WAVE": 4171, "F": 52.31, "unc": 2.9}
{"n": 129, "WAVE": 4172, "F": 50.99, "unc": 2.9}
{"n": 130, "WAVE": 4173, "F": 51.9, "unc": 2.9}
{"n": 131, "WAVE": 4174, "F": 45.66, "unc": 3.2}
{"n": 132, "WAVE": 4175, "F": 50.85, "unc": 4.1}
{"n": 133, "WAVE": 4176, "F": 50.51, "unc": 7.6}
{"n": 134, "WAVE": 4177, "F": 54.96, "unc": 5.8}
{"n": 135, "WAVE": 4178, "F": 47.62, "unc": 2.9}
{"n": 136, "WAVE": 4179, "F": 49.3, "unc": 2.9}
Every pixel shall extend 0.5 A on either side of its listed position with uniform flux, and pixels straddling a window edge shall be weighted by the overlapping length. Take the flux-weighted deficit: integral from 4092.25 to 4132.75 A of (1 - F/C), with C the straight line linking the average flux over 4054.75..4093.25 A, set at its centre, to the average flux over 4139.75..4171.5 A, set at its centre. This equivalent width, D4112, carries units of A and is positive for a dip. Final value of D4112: 2.8 A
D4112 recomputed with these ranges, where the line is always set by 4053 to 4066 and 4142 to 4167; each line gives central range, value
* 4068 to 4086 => 1.5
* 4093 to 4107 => 2.8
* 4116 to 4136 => 0.3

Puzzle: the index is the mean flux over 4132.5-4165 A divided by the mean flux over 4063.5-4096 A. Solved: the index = 1.05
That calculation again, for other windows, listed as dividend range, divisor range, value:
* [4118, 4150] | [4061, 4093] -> 1.04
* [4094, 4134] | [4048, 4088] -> 0.94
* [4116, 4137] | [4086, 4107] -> 1.14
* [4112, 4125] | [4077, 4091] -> 1.04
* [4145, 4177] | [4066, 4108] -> 1.11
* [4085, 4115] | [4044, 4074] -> 0.88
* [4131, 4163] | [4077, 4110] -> 1.11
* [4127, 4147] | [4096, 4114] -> 1.17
